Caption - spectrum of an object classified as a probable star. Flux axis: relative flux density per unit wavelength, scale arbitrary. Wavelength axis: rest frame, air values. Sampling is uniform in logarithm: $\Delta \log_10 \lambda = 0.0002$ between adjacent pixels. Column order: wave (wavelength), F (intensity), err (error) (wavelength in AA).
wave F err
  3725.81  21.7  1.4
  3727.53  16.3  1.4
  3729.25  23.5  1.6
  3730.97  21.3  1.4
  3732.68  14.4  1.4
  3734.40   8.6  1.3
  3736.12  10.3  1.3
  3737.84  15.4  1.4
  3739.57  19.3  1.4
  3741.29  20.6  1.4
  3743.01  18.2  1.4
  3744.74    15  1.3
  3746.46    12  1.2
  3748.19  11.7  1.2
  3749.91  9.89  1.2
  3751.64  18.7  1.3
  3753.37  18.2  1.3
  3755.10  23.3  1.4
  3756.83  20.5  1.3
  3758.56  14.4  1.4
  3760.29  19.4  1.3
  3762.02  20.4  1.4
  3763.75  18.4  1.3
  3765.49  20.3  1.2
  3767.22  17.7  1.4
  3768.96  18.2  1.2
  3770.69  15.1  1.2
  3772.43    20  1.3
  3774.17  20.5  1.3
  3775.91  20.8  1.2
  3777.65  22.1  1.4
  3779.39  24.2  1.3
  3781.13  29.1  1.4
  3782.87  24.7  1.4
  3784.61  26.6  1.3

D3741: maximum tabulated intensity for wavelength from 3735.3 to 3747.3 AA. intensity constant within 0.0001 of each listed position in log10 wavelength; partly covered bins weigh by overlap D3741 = 20.6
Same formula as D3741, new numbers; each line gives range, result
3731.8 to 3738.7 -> 15.4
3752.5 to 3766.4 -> 23.3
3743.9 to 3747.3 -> 15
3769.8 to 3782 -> 29.1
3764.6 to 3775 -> 20.5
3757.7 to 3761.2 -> 19.4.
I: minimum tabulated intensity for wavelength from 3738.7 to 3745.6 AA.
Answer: 15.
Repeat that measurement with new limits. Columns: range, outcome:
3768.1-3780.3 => 15.1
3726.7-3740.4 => 8.6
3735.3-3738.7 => 10.3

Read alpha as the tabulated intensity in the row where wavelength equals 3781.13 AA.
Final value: 29.1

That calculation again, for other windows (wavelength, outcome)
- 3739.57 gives 19.3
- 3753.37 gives 18.2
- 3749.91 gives 9.89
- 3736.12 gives 10.3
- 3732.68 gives 14.4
